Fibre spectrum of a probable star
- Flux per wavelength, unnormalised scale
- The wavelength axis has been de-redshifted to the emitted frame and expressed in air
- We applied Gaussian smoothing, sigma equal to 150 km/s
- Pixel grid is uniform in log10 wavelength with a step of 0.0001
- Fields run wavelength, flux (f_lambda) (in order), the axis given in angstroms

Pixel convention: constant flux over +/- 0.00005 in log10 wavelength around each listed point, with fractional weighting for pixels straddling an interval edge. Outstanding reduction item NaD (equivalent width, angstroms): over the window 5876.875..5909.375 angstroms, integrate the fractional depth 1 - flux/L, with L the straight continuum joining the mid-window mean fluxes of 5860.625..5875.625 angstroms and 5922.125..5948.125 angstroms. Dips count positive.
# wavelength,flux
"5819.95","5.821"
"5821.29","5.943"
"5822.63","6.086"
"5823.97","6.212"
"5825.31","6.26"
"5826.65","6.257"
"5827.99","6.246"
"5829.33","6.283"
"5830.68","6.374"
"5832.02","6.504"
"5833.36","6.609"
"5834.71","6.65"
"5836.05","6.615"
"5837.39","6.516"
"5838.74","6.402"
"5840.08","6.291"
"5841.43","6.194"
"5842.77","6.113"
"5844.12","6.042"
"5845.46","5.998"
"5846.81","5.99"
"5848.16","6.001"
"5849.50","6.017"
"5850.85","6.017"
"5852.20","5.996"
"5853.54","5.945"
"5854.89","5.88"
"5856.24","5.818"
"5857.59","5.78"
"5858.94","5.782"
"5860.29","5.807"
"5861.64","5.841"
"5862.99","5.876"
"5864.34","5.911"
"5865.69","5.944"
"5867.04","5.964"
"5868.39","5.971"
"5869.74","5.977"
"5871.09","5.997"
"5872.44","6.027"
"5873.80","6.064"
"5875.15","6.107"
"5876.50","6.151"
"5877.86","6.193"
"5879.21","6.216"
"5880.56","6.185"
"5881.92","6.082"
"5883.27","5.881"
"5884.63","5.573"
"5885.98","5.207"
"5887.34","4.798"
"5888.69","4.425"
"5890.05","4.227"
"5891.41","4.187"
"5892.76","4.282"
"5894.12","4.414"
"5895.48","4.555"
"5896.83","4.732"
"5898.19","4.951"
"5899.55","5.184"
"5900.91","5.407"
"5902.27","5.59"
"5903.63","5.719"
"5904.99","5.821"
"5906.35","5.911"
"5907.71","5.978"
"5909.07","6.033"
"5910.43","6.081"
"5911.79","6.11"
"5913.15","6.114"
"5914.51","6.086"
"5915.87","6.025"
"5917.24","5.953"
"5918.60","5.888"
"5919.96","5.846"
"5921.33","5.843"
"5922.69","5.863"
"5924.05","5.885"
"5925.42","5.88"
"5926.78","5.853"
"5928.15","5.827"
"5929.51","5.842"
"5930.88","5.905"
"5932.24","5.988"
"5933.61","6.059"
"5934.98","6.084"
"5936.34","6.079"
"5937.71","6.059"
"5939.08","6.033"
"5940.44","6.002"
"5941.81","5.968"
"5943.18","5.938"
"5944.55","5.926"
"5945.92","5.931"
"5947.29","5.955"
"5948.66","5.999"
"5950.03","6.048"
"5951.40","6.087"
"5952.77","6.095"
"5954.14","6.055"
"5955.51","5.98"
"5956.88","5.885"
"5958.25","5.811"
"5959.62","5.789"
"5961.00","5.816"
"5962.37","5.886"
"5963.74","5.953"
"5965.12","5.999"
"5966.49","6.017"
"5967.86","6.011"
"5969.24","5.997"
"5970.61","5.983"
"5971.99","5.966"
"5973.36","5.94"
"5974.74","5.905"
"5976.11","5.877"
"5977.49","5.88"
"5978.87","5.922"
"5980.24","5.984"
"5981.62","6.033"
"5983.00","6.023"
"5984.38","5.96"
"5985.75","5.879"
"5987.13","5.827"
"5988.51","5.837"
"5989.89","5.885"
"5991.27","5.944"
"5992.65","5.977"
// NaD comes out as 3.5 angstroms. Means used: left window 5.97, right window 5.95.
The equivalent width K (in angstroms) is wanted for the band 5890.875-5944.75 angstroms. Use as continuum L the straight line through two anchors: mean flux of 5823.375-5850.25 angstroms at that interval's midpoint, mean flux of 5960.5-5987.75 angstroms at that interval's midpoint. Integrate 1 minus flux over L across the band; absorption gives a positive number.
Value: 3.4 angstroms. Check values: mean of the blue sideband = 6.28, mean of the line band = 5.7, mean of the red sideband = 5.95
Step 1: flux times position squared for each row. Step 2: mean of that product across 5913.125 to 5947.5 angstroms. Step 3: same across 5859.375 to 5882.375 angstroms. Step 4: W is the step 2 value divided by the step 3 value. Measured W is 1.01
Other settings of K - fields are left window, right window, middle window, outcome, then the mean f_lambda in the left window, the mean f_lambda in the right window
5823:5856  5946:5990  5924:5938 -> 0.2 angstroms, 6.22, 5.95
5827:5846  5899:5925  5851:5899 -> 4.2 angstroms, 6.35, 5.86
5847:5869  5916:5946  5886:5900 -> 3.1 angstroms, 5.91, 5.94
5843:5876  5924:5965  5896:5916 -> 0.9 angstroms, 5.95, 5.95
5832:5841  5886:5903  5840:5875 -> -0.7 angstroms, 6.5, 4.75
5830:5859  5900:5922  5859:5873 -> 0.4 angstroms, 6.17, 5.89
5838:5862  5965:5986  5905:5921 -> 0.0 angstroms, 6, 5.96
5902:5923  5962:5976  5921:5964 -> 0.0 angstroms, 5.94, 5.97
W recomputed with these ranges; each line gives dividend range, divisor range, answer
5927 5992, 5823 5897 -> 1.05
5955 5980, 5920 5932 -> 1.02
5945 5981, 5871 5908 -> 1.13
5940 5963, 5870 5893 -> 1.10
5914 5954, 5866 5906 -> 1.11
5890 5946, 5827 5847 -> 0.92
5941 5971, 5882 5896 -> 1.27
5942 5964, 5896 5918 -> 1.06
